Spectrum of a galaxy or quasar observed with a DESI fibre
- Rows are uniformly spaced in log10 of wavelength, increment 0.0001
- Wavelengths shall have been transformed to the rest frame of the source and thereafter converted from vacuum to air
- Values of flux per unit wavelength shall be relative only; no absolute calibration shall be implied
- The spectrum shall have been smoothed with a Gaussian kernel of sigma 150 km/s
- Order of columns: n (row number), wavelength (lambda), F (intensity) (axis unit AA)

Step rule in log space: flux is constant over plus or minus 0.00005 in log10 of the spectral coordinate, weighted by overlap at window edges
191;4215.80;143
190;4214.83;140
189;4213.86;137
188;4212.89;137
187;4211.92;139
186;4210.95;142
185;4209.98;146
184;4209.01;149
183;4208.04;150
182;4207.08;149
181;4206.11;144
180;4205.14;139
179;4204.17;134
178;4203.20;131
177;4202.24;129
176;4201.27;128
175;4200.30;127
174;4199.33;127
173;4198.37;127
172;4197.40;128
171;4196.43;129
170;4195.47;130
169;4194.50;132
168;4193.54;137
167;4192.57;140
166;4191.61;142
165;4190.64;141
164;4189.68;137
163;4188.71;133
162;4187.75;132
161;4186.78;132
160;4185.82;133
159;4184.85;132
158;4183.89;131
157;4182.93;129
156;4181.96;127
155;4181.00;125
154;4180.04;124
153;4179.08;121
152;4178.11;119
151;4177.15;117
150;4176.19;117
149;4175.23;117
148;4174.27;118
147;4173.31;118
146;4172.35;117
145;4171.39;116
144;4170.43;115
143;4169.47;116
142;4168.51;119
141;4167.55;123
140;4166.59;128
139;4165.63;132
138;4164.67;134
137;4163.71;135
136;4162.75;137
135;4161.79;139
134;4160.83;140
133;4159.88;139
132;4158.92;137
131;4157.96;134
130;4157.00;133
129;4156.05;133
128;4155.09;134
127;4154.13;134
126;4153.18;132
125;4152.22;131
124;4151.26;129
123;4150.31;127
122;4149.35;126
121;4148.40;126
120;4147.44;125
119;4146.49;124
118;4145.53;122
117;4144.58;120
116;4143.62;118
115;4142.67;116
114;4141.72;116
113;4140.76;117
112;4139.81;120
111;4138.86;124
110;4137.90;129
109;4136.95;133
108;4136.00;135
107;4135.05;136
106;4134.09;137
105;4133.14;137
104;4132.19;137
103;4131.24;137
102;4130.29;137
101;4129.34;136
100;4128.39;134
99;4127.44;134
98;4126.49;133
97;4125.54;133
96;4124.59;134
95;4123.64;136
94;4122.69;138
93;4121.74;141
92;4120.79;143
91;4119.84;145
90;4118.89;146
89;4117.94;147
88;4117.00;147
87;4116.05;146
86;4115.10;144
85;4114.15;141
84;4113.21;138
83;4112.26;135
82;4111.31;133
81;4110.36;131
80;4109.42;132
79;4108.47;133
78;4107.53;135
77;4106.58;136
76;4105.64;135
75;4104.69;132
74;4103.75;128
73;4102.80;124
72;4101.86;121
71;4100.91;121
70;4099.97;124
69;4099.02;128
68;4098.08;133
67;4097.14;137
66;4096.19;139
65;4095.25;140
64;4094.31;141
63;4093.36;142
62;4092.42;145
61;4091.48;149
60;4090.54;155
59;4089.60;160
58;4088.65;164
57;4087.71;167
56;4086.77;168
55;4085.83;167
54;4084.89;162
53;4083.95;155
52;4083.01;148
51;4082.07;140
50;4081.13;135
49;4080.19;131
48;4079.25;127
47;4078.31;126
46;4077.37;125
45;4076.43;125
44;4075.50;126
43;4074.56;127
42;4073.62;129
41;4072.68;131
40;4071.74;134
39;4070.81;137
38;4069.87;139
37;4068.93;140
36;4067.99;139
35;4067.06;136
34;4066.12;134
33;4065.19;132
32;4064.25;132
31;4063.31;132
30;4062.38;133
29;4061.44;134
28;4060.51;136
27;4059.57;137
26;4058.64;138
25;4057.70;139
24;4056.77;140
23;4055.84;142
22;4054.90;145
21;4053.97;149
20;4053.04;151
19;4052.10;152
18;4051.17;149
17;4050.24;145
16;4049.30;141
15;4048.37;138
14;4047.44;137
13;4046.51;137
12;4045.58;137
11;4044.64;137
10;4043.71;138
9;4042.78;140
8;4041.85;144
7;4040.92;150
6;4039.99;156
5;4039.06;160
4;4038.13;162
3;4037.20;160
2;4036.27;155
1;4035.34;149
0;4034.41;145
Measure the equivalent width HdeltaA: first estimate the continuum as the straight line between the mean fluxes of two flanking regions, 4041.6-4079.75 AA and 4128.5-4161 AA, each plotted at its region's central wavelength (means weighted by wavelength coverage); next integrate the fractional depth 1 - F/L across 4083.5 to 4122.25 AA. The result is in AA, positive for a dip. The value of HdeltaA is -2.5 AA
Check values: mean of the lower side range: 137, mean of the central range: 142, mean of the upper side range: 130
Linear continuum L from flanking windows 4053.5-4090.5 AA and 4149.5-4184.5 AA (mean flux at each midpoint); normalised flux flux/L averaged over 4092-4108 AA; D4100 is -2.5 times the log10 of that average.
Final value 0.03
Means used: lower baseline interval 140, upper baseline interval 127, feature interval 133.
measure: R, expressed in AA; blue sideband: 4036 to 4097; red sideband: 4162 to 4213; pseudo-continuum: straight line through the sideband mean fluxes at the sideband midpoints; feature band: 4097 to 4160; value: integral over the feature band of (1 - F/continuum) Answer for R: 1.8 AA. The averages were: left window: 142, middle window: 132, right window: 130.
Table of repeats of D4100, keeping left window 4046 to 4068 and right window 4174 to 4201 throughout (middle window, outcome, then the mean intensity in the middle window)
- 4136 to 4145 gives 0.09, 122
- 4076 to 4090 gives -0.07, 147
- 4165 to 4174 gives 0.08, 121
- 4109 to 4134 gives -0.03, 138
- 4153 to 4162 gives -0.04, 136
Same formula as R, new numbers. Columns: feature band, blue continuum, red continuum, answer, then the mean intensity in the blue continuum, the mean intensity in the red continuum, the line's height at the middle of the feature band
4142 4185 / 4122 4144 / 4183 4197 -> 2.07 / 131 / 134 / 133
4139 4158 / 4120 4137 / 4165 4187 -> 0.72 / 136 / 123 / 131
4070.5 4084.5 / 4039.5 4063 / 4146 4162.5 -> 0.61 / 142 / 132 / 139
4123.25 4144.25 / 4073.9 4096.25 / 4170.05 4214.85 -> 1.23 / 144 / 131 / 138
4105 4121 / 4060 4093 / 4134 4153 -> -0.83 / 141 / 125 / 132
